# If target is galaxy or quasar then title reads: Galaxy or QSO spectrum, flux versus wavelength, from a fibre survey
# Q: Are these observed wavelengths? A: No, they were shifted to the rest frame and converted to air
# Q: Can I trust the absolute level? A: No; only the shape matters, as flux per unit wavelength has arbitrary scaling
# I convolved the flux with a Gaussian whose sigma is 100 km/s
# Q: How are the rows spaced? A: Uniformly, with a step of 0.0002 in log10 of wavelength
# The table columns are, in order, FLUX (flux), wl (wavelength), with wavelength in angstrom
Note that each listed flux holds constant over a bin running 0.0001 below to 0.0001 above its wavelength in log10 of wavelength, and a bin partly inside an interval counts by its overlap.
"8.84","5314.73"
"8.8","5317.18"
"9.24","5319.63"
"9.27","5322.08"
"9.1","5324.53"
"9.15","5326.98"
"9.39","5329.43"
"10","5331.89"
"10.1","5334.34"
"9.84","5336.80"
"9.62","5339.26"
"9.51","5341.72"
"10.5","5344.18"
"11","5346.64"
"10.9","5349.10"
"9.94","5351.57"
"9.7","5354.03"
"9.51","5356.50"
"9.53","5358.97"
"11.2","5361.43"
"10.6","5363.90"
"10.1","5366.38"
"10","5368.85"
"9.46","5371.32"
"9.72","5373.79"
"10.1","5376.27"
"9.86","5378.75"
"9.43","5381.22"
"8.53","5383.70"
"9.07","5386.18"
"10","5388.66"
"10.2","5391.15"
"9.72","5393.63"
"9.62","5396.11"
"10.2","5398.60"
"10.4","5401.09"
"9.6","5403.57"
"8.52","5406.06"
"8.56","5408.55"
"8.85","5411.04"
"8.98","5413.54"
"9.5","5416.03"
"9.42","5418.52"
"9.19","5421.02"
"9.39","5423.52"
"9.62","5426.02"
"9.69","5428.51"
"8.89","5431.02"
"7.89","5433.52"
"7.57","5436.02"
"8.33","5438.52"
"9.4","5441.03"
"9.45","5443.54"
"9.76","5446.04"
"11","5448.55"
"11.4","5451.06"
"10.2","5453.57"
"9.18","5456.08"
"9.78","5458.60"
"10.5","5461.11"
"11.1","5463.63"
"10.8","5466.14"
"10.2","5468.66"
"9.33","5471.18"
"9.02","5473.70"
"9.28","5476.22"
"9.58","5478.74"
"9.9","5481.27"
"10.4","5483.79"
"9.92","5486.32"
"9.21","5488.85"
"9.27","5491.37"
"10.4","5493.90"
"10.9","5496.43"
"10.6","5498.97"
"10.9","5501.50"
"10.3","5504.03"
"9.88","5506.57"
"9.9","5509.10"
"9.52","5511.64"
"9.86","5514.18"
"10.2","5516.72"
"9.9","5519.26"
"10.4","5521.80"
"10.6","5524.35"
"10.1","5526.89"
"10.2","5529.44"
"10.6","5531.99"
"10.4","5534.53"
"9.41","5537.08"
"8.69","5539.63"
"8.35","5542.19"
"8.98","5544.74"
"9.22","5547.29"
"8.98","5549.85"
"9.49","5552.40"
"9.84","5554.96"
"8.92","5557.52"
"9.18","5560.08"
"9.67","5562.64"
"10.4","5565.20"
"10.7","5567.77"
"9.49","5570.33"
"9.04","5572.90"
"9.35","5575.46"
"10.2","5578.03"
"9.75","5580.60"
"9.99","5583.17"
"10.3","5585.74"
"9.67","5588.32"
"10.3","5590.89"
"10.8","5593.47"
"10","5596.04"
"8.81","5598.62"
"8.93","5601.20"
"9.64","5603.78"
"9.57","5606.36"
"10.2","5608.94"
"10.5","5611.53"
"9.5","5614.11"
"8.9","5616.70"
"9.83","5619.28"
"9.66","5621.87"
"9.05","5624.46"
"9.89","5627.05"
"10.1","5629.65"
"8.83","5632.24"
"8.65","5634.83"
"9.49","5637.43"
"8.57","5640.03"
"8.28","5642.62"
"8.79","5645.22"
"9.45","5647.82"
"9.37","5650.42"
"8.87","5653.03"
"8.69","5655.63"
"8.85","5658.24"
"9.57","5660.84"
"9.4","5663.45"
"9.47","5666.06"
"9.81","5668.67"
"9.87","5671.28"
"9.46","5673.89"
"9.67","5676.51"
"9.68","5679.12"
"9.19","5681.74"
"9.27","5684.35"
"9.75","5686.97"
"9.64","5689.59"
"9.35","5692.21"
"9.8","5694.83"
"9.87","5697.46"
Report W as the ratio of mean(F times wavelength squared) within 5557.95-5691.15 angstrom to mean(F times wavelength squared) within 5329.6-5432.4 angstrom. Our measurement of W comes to 1.1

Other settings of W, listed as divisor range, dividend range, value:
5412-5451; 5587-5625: 1.11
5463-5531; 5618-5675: 0.97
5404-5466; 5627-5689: 1.06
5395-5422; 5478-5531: 1.12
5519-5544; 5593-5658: 0.98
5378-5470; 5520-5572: 1.06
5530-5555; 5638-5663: 0.99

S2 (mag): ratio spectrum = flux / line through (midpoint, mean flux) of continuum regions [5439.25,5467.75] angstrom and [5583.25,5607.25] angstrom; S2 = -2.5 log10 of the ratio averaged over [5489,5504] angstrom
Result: -0.026 mag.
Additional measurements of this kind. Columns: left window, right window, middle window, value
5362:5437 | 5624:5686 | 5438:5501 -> -0.066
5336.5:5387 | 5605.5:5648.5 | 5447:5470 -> -0.079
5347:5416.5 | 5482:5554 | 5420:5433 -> 0.057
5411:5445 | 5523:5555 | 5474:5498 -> -0.059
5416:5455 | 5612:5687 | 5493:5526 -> -0.097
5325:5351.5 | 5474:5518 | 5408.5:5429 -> 0.080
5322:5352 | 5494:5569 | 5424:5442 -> 0.128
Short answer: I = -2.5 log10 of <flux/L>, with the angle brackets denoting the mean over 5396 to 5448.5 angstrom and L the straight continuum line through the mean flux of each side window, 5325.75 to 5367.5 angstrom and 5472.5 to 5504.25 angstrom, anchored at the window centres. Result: 0.089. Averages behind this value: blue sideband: 10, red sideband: 9.97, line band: 9.21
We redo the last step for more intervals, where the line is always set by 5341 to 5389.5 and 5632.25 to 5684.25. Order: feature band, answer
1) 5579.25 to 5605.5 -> -0.05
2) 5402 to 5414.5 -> 0.10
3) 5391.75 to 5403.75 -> -0.01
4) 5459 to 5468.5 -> -0.10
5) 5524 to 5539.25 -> -0.06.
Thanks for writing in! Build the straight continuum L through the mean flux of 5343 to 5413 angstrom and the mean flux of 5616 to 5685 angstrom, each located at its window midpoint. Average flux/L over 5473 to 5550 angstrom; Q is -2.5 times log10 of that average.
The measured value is -0.03 mag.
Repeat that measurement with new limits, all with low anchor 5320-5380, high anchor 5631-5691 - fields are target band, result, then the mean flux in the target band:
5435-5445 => 0.12 mag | 8.74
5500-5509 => -0.08 mag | 10.3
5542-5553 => 0.05 mag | 9.05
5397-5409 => 0.03 mag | 9.52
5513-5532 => -0.07 mag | 10.2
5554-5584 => -0.03 mag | 9.71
